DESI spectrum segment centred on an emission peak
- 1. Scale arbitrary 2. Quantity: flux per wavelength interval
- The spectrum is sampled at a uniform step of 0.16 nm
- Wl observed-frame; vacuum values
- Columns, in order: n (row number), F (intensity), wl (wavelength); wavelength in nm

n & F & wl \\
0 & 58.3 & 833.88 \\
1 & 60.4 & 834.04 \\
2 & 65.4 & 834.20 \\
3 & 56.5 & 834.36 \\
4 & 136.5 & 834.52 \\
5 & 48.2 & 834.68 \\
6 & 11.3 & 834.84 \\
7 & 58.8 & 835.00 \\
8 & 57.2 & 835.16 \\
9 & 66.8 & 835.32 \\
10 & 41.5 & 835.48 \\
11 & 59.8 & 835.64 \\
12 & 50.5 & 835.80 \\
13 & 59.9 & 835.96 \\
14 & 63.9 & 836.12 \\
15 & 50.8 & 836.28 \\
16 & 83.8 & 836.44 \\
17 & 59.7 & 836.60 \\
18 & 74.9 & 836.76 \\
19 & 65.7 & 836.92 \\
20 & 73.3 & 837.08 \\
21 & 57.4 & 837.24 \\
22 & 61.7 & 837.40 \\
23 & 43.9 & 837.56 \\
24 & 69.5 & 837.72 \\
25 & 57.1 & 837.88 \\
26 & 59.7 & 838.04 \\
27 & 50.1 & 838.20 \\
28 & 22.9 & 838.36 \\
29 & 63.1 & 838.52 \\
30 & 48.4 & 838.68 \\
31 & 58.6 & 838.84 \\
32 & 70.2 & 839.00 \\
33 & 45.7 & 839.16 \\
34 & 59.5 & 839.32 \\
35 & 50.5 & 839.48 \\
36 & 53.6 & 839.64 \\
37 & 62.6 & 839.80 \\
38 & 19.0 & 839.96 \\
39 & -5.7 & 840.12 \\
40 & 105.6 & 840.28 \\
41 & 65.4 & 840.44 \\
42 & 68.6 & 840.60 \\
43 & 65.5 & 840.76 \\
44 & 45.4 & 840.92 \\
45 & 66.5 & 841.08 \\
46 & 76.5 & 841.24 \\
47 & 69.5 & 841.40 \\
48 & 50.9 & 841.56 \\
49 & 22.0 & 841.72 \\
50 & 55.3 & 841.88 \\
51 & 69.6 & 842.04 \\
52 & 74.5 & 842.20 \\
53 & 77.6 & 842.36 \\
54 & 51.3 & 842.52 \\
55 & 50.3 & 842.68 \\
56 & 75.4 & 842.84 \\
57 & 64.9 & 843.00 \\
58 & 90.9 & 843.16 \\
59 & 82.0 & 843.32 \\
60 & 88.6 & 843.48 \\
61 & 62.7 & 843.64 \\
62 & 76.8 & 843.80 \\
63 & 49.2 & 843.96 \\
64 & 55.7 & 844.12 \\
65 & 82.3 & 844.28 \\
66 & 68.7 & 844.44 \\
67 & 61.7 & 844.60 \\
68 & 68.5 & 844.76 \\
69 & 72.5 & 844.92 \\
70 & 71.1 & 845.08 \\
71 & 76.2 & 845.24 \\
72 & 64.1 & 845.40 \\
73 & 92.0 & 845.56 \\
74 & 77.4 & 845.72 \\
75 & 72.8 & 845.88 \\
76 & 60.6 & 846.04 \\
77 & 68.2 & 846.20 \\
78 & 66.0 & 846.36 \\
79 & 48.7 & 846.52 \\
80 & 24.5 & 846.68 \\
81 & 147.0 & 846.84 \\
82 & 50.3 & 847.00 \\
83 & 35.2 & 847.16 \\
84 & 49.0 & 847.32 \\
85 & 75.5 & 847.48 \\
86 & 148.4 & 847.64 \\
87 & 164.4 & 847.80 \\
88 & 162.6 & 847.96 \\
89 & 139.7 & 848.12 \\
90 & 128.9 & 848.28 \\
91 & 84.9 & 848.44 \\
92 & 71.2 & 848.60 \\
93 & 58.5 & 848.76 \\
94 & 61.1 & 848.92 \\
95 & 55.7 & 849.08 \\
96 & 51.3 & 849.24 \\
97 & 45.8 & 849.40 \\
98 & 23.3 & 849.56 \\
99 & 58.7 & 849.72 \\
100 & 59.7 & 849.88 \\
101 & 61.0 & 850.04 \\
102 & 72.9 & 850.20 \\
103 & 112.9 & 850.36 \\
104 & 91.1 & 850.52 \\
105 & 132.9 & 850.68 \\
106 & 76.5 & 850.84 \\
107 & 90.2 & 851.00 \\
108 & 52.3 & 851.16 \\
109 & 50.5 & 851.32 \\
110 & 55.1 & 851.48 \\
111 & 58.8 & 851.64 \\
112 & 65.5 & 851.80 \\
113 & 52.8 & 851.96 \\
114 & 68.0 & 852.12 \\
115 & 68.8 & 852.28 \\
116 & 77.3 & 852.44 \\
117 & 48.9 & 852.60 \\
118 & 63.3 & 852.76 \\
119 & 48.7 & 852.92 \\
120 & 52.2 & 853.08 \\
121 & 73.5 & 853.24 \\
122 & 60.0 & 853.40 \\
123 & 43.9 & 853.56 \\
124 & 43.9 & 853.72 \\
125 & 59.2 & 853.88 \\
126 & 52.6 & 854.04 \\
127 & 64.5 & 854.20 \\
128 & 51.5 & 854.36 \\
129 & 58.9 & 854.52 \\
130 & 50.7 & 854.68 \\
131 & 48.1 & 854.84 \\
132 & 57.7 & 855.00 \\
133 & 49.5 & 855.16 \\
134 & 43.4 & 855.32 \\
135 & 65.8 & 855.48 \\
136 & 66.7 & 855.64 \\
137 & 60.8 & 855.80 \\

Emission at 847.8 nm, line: H-alpha 6563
